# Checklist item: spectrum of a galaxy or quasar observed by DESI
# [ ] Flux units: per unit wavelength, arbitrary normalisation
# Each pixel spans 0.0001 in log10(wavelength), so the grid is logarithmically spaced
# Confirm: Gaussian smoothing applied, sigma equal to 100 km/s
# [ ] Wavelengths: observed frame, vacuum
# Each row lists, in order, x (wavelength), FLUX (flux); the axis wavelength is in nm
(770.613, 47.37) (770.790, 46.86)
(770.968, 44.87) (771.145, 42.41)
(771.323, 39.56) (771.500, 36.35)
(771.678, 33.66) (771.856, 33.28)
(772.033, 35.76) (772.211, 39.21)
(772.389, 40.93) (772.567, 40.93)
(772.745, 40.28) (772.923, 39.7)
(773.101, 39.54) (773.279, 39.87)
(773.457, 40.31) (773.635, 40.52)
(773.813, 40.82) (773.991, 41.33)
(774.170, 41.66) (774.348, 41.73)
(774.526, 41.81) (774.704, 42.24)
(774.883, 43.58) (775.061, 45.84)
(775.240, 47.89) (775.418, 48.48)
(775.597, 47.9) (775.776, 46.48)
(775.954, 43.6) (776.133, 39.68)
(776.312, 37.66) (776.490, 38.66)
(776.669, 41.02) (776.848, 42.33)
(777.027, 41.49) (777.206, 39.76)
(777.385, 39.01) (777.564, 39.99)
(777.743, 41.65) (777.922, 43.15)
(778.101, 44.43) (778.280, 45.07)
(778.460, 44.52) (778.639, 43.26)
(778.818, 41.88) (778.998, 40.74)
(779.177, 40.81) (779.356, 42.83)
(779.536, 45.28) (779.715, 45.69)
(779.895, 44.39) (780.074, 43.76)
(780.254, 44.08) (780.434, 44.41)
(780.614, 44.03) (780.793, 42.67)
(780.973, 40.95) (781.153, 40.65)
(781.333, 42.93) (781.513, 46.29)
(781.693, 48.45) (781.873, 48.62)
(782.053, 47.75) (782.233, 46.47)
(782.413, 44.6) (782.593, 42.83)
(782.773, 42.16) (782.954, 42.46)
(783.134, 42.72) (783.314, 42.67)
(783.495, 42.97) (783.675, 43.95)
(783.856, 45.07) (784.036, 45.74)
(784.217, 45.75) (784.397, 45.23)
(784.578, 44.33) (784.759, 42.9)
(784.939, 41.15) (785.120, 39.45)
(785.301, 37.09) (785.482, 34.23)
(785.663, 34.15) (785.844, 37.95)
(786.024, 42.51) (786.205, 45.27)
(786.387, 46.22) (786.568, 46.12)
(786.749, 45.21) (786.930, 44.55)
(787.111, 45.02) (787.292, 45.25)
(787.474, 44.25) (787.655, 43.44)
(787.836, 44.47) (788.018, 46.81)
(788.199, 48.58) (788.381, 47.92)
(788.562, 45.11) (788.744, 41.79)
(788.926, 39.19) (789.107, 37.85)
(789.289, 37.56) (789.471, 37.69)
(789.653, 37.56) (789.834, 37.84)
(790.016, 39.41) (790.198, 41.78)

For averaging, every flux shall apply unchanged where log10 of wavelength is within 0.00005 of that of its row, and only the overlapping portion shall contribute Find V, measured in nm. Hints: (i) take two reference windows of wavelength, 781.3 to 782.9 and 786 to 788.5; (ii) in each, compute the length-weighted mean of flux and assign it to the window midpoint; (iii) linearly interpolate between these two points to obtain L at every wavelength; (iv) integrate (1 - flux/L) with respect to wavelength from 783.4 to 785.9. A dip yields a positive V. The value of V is 0.22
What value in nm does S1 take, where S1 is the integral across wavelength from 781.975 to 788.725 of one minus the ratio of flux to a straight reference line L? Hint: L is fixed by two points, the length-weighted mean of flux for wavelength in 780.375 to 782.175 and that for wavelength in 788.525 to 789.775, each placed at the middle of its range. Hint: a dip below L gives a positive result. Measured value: -0.28 nm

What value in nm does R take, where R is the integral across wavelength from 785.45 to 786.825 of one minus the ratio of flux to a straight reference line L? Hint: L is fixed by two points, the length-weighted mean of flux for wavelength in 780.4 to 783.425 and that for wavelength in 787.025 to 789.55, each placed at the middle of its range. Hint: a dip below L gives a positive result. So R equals 0.06 nm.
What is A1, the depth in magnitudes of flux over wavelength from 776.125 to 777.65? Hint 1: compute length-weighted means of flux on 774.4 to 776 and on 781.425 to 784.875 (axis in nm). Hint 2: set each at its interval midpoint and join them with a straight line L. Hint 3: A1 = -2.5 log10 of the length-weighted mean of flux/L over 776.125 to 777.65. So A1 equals 0.133 mag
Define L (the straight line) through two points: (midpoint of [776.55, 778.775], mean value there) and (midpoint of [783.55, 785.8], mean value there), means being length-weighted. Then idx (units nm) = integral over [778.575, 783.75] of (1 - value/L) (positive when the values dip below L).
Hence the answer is -0.248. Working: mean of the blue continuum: 42.1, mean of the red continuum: 41.5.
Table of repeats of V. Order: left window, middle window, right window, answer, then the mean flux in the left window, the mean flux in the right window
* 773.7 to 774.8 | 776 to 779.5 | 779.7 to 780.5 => 0.14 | 41.6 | 44.3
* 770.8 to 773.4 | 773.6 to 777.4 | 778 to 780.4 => -0.11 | 39.3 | 43.6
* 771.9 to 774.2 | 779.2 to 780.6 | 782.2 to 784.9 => -0.05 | 39.9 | 43.9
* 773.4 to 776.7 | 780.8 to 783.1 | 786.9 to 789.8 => -0.09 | 42.8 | 42.8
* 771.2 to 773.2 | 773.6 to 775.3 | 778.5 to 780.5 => -0.12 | 38.2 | 43.4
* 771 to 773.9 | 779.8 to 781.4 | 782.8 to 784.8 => -0.02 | 39.1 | 43.9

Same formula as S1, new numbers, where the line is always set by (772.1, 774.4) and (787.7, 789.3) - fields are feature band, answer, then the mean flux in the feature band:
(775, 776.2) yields -0.14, 45.8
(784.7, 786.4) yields 0.13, 39.8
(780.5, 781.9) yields -0.07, 44.1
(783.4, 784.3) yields -0.04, 44.6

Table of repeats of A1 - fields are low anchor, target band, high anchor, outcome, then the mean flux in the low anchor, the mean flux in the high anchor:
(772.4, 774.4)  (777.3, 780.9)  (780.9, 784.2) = 0.00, 40.6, 44.3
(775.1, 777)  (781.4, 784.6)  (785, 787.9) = -0.06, 43.4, 42.2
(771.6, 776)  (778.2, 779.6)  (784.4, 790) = -0.03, 41.5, 42.1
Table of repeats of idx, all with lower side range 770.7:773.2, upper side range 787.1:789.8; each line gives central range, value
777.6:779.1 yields -0.081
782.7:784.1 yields -0.058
